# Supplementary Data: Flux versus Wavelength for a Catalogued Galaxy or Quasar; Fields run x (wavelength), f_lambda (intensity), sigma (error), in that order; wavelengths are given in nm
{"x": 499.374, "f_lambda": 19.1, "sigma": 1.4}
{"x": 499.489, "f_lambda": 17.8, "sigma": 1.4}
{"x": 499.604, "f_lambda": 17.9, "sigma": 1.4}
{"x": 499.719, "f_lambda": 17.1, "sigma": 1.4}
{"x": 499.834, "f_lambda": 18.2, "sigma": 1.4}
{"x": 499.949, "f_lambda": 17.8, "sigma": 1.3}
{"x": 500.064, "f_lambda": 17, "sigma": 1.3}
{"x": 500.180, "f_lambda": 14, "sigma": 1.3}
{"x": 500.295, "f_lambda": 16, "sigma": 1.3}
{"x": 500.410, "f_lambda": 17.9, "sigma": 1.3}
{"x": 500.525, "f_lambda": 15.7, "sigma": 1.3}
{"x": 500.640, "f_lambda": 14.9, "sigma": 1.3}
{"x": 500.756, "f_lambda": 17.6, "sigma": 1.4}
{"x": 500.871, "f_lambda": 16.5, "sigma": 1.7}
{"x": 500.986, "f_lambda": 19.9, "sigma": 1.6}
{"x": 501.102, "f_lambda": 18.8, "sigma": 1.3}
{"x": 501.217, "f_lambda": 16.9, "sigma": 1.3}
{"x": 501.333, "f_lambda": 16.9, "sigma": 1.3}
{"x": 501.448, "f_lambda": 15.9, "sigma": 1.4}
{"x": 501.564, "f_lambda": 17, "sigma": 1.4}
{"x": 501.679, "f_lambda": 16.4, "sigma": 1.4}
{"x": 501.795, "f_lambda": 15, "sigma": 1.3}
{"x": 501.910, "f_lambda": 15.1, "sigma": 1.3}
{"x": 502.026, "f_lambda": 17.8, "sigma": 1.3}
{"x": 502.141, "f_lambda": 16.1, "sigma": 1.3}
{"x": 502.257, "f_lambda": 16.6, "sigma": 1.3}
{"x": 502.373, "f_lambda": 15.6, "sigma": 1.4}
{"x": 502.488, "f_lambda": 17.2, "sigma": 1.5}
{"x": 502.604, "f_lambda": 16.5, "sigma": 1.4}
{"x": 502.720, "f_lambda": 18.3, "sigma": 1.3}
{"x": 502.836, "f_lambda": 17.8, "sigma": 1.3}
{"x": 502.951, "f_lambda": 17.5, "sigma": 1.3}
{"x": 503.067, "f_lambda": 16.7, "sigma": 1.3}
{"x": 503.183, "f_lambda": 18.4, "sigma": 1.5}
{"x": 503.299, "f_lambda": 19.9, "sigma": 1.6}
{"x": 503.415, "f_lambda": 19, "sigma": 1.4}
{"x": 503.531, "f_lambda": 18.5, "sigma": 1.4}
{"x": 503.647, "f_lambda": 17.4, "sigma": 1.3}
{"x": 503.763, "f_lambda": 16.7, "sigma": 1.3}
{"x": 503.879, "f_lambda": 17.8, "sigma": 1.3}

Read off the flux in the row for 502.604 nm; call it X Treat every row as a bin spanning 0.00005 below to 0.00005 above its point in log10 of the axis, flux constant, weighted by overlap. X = 16.5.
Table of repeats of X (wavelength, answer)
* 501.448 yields 15.9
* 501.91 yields 15.1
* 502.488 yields 17.2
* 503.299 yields 19.9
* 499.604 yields 17.9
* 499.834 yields 18.2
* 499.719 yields 17.1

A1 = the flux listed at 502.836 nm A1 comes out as 17.8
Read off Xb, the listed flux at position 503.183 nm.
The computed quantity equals 18.4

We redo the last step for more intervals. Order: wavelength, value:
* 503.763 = 16.7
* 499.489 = 17.8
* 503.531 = 18.5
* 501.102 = 18.8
